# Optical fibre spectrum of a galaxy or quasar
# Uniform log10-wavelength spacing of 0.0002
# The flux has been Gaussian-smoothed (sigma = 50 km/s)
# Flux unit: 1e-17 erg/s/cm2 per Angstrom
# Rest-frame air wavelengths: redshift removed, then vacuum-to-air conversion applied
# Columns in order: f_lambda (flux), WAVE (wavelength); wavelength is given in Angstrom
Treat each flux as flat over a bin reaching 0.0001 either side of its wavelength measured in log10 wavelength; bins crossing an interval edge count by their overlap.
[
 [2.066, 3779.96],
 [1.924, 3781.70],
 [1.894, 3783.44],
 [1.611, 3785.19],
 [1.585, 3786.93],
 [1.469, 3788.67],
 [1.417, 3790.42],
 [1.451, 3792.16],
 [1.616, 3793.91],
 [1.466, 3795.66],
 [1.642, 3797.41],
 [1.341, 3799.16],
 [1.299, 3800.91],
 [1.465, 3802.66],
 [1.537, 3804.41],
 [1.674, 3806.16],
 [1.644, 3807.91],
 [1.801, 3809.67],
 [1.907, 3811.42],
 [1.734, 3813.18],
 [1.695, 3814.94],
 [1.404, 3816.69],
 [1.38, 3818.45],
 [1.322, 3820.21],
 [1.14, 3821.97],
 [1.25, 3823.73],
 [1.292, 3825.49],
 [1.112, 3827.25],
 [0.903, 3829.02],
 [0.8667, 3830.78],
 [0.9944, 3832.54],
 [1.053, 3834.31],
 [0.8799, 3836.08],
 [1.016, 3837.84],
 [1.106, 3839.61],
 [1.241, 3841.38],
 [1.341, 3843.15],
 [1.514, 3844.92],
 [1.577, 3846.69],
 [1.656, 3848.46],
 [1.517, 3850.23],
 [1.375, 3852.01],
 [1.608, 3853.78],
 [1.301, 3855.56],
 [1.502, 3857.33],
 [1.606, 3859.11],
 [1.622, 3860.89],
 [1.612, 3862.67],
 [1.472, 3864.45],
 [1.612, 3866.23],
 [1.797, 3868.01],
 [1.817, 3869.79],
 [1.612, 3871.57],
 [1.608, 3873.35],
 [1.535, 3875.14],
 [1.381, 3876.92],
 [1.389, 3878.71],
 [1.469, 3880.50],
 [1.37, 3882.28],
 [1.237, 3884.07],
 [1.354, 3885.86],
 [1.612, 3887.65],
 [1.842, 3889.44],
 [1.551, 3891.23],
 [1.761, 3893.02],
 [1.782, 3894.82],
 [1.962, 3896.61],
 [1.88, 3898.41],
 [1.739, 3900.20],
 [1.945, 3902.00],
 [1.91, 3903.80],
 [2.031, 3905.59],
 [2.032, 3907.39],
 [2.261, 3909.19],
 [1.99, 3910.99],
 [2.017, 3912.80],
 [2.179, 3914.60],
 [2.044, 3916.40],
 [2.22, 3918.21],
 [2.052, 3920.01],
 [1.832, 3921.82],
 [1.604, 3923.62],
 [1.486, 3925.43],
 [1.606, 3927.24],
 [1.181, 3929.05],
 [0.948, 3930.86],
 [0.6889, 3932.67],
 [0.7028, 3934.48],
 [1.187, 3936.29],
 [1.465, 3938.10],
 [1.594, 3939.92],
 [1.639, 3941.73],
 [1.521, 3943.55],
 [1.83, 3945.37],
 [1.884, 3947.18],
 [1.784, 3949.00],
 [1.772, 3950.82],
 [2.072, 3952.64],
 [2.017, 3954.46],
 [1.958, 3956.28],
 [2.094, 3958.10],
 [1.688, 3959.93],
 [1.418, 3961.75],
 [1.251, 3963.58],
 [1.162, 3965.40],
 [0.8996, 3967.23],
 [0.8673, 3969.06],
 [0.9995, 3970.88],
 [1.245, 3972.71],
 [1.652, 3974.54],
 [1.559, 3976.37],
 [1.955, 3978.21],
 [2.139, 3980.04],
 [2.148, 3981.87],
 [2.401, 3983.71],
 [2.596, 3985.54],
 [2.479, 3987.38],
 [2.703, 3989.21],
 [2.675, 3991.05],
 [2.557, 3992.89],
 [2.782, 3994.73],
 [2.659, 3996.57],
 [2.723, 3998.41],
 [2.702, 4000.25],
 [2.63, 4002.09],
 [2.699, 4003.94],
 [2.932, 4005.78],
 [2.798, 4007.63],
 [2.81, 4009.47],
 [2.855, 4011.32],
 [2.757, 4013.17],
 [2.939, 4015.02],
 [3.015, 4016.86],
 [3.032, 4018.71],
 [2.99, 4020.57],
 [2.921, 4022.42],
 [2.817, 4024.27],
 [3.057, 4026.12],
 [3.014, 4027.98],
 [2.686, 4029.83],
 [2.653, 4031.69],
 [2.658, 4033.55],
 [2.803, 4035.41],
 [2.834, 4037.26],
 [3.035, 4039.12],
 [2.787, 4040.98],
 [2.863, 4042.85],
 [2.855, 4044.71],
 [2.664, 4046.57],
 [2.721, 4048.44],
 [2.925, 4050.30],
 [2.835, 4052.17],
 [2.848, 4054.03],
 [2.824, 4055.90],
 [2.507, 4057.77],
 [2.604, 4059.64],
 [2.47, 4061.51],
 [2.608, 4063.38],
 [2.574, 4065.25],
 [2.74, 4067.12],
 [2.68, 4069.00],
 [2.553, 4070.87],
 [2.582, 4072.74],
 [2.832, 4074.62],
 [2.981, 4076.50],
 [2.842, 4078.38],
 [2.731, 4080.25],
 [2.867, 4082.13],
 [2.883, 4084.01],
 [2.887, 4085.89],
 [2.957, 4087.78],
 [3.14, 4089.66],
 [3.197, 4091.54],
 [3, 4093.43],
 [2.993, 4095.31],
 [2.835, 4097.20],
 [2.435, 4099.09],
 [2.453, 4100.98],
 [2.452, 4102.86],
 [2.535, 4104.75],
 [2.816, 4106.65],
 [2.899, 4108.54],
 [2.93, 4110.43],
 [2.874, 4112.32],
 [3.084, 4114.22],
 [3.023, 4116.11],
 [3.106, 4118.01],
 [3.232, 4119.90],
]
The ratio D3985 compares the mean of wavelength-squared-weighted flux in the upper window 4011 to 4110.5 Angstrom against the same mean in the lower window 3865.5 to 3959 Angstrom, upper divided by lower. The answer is 1.79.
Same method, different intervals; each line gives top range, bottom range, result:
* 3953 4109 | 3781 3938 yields 1.81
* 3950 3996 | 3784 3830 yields 1.40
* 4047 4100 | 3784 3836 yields 2.26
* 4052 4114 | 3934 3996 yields 1.63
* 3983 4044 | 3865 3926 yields 1.68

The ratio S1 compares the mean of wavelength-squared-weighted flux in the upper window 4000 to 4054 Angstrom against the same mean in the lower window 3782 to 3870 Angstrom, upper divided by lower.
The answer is 2.18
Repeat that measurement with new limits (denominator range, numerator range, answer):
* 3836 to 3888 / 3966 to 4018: 1.70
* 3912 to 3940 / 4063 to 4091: 1.96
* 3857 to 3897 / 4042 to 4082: 1.89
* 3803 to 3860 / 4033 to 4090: 2.27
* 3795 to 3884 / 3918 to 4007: 1.39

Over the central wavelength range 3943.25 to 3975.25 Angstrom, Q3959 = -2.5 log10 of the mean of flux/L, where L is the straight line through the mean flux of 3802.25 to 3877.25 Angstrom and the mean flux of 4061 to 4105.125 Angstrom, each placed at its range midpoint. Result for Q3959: 0.309 mag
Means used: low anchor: 1.43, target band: 1.56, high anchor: 2.77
